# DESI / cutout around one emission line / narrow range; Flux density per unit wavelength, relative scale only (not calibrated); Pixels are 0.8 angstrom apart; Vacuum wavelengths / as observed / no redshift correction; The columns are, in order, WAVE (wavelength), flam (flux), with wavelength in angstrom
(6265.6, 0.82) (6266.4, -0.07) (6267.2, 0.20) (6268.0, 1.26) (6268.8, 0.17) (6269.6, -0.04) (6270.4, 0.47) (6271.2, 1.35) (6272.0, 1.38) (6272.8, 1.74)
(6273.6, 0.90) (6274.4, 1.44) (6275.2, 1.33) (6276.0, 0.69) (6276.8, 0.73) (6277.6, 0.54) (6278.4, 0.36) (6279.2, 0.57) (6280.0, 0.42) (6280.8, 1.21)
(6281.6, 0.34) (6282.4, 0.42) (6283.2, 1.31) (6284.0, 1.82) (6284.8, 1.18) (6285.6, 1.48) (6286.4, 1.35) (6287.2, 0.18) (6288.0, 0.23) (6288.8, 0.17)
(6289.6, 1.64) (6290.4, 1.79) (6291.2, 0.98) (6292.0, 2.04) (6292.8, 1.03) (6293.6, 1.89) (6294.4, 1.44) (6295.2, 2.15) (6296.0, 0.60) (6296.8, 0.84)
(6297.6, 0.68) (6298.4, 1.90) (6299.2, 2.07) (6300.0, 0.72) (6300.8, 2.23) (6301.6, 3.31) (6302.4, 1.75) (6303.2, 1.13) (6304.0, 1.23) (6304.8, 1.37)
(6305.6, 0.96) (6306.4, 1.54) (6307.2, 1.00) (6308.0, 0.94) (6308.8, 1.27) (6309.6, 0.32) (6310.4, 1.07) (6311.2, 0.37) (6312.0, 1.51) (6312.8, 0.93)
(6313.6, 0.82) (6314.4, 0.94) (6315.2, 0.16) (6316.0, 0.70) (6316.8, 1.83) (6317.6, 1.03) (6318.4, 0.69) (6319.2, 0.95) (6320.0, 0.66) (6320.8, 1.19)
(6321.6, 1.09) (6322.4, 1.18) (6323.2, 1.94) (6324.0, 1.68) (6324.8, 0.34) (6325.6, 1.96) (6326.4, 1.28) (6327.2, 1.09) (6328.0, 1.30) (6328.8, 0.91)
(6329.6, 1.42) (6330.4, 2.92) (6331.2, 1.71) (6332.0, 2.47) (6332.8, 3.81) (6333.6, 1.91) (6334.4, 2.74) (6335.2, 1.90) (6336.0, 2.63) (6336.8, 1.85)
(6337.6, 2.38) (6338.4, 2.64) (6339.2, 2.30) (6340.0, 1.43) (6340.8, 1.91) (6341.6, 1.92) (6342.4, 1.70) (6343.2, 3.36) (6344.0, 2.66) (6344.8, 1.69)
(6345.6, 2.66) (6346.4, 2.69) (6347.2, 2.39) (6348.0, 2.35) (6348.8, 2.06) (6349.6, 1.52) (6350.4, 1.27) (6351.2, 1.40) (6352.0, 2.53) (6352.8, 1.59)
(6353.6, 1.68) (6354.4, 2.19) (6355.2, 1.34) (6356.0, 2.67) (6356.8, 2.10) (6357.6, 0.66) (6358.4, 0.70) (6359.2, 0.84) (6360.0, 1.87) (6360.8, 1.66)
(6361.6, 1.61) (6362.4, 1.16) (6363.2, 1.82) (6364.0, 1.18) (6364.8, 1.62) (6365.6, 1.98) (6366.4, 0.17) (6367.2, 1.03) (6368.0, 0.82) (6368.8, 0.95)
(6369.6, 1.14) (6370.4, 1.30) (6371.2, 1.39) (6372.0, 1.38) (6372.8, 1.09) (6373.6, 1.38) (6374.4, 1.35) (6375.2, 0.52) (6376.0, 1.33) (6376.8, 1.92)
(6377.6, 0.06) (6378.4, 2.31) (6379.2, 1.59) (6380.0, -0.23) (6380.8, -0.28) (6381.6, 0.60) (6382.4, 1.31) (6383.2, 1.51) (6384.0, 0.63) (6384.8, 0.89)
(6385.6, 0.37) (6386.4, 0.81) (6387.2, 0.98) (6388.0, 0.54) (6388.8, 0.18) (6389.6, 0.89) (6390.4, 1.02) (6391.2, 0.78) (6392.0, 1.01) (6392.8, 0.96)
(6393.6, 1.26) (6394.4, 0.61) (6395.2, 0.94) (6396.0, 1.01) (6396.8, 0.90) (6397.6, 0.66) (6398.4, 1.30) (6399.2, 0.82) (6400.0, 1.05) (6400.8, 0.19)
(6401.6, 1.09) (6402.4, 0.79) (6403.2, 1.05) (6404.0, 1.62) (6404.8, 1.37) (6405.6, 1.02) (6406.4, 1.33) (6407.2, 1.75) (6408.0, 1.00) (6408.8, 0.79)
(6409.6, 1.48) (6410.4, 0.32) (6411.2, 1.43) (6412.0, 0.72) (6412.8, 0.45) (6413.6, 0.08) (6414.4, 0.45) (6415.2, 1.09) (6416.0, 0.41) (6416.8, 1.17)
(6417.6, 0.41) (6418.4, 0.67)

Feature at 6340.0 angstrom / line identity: C III] 1909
